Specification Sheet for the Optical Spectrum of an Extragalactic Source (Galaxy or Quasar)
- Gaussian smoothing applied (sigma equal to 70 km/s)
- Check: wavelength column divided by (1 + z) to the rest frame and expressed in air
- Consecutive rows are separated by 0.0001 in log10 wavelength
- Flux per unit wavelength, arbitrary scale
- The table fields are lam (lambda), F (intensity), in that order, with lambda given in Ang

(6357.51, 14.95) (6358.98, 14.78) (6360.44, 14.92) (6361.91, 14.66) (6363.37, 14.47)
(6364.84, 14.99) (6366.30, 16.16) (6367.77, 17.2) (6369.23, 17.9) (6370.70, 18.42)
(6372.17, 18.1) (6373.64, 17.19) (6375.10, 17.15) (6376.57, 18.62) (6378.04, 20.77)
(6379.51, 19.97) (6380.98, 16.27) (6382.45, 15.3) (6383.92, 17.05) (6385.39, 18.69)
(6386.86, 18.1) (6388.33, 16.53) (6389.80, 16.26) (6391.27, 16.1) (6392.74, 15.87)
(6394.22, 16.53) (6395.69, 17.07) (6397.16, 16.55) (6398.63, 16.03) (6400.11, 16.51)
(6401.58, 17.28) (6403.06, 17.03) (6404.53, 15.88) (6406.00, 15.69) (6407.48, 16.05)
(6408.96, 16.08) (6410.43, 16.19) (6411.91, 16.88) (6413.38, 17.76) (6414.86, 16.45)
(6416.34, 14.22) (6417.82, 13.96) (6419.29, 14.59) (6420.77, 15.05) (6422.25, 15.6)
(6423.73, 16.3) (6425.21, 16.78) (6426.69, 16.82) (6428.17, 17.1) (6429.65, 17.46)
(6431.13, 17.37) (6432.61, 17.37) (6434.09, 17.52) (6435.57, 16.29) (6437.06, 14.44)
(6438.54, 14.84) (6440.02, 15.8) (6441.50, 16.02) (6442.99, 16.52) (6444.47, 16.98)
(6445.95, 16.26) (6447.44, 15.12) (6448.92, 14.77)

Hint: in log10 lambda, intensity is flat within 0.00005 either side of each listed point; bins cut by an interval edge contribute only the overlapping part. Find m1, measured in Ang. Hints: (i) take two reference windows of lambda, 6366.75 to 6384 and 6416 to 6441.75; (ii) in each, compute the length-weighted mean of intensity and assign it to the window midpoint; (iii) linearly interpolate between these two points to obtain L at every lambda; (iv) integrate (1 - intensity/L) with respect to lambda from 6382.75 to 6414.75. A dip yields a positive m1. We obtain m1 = 0.71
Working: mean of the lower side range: 17.8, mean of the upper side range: 16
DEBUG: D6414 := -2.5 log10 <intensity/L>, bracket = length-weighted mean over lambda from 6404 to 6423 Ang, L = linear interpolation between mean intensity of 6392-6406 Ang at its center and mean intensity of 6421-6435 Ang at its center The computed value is 0.06 mag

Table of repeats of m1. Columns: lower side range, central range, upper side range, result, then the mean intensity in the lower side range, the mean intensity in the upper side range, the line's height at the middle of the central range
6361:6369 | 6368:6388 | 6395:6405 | -2.38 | 15.6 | 16.6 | 16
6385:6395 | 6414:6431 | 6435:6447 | 0.30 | 16.8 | 15.9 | 16.2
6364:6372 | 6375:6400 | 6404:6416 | -0.81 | 17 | 16.3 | 16.7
